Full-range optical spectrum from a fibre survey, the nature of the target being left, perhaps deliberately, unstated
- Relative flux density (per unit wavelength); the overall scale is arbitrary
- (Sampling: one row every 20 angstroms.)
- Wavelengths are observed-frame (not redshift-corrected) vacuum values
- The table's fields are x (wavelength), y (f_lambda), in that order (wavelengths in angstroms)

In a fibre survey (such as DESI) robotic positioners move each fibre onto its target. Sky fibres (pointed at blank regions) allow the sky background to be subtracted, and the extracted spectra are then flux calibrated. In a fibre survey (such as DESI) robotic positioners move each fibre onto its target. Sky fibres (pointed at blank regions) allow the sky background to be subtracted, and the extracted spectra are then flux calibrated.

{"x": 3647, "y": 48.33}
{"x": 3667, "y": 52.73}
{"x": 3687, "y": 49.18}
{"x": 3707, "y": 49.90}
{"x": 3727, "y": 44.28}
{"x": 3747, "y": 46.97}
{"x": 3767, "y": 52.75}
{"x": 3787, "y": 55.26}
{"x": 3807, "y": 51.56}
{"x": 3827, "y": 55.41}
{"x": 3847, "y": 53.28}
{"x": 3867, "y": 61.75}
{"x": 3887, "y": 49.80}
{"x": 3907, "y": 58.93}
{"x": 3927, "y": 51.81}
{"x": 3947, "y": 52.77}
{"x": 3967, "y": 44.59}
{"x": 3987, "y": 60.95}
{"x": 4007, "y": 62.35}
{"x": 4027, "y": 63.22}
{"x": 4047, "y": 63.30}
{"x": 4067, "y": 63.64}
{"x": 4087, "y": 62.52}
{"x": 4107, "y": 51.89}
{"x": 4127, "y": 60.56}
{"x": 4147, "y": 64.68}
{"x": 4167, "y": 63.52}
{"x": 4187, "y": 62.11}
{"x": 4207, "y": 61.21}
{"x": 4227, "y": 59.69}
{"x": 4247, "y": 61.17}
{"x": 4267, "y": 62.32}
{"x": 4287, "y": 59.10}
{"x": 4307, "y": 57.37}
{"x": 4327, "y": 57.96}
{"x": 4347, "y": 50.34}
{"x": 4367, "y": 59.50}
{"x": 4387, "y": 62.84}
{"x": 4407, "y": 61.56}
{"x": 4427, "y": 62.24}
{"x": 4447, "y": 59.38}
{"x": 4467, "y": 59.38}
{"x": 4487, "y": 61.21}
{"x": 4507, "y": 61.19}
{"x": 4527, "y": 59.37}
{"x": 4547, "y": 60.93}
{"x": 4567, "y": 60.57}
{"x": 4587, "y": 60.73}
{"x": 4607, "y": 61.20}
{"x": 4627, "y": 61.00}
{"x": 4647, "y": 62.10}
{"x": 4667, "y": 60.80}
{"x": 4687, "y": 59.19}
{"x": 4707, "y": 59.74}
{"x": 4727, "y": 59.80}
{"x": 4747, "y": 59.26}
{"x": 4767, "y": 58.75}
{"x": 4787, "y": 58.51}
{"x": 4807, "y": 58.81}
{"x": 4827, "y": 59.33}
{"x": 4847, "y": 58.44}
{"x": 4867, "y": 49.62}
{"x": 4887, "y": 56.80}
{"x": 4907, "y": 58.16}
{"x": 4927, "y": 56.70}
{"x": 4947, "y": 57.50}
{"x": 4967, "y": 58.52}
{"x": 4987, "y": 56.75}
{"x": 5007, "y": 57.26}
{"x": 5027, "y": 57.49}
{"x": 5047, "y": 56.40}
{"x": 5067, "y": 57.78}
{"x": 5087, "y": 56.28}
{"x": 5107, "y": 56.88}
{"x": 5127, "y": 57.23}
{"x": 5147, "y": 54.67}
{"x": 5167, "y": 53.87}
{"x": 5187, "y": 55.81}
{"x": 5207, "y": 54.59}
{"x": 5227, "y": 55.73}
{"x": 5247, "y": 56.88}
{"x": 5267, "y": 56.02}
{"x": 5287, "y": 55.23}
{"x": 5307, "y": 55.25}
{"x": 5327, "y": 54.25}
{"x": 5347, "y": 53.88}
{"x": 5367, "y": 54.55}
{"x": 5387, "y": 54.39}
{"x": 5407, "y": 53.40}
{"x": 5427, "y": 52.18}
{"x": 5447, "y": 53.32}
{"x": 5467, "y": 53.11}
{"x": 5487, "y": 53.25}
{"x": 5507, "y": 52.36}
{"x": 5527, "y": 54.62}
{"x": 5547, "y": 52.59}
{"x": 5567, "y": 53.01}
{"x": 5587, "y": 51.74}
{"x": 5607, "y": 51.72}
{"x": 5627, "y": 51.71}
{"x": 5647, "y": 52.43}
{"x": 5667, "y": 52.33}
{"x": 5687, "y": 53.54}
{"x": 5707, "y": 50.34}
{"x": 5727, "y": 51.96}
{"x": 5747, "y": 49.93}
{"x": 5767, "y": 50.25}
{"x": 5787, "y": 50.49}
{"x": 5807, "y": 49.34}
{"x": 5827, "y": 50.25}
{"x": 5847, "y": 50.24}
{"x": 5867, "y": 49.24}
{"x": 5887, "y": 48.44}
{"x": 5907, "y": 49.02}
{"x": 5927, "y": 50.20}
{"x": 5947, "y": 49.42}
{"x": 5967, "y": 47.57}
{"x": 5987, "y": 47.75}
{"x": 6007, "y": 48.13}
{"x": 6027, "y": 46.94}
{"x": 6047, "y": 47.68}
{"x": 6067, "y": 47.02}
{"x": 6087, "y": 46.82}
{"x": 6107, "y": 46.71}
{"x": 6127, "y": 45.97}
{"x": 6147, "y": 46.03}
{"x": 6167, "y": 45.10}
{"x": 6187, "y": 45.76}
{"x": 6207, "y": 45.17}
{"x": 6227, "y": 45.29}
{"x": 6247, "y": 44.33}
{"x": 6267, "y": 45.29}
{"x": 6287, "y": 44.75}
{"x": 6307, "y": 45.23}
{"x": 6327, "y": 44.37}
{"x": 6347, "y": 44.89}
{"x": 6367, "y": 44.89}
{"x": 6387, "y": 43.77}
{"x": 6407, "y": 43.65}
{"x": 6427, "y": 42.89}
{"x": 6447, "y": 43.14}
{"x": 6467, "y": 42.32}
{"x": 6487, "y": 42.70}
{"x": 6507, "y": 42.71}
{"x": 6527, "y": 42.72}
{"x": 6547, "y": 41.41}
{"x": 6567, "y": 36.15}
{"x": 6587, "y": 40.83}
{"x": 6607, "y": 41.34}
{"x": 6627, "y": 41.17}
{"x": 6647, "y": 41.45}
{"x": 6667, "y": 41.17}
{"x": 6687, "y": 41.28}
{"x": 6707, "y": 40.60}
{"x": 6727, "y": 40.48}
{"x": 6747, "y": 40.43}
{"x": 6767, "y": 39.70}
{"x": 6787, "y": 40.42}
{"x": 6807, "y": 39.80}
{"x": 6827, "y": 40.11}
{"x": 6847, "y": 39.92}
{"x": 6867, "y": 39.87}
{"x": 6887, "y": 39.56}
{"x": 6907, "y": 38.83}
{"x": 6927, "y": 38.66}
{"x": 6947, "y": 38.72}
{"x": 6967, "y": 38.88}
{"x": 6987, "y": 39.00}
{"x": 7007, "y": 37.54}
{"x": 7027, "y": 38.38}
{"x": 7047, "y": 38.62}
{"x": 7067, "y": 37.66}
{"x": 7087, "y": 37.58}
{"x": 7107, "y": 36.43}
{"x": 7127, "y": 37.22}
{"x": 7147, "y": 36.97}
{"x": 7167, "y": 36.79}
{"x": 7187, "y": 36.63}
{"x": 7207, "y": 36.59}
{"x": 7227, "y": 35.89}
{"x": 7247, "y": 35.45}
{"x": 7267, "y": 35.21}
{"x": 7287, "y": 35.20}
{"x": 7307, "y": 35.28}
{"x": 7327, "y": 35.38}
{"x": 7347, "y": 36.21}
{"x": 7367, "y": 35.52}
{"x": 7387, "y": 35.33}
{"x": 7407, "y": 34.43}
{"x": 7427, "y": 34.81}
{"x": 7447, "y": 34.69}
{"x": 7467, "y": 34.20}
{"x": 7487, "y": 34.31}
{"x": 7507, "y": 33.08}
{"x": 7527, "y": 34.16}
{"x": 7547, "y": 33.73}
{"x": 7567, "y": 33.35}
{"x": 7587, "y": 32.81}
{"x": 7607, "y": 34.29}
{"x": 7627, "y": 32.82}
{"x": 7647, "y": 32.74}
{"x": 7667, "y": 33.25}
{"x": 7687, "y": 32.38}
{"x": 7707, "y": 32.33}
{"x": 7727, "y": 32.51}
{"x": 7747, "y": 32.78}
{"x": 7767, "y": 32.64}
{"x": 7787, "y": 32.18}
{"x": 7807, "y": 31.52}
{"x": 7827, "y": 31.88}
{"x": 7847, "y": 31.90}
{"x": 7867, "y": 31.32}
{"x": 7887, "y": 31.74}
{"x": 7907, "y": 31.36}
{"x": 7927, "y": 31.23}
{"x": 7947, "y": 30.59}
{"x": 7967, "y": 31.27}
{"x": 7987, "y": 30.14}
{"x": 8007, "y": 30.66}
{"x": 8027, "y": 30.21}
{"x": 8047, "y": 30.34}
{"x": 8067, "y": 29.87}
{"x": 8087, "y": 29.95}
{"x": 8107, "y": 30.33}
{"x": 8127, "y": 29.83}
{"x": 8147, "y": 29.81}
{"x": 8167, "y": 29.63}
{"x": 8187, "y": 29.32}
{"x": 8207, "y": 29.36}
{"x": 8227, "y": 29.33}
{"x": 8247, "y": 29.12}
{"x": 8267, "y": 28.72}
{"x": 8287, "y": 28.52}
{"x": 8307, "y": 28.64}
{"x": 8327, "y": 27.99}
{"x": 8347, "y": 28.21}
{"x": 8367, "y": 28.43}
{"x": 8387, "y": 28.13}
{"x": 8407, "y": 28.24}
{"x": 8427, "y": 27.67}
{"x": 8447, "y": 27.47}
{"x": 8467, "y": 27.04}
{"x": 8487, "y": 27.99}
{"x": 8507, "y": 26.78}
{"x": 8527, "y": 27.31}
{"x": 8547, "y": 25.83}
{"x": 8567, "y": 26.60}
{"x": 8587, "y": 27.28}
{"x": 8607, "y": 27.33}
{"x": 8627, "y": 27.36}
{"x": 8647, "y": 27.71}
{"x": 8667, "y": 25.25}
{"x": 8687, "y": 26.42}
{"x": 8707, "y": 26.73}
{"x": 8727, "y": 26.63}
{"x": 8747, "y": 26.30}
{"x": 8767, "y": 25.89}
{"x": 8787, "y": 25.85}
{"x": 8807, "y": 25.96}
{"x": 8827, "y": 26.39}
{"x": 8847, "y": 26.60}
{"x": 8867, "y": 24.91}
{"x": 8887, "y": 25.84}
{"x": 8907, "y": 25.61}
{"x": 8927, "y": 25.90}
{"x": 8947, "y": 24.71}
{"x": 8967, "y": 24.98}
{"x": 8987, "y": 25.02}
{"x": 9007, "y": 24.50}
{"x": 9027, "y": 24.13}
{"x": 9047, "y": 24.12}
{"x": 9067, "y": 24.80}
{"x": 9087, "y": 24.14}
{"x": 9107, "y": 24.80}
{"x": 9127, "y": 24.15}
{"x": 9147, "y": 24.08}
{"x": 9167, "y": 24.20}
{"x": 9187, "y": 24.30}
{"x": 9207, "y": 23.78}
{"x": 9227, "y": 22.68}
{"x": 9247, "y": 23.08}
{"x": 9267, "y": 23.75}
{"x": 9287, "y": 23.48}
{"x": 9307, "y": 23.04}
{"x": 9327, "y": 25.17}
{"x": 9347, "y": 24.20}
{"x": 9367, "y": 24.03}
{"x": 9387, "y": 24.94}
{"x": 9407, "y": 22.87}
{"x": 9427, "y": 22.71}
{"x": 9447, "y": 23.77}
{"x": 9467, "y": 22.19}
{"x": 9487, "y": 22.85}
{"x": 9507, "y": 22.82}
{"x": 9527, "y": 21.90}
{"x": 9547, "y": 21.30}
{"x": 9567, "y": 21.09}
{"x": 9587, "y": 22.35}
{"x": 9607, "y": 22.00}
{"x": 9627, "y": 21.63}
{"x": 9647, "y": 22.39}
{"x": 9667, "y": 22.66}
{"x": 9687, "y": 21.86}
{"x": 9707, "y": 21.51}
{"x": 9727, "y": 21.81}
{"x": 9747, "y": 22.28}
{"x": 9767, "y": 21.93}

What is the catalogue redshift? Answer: 0.00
